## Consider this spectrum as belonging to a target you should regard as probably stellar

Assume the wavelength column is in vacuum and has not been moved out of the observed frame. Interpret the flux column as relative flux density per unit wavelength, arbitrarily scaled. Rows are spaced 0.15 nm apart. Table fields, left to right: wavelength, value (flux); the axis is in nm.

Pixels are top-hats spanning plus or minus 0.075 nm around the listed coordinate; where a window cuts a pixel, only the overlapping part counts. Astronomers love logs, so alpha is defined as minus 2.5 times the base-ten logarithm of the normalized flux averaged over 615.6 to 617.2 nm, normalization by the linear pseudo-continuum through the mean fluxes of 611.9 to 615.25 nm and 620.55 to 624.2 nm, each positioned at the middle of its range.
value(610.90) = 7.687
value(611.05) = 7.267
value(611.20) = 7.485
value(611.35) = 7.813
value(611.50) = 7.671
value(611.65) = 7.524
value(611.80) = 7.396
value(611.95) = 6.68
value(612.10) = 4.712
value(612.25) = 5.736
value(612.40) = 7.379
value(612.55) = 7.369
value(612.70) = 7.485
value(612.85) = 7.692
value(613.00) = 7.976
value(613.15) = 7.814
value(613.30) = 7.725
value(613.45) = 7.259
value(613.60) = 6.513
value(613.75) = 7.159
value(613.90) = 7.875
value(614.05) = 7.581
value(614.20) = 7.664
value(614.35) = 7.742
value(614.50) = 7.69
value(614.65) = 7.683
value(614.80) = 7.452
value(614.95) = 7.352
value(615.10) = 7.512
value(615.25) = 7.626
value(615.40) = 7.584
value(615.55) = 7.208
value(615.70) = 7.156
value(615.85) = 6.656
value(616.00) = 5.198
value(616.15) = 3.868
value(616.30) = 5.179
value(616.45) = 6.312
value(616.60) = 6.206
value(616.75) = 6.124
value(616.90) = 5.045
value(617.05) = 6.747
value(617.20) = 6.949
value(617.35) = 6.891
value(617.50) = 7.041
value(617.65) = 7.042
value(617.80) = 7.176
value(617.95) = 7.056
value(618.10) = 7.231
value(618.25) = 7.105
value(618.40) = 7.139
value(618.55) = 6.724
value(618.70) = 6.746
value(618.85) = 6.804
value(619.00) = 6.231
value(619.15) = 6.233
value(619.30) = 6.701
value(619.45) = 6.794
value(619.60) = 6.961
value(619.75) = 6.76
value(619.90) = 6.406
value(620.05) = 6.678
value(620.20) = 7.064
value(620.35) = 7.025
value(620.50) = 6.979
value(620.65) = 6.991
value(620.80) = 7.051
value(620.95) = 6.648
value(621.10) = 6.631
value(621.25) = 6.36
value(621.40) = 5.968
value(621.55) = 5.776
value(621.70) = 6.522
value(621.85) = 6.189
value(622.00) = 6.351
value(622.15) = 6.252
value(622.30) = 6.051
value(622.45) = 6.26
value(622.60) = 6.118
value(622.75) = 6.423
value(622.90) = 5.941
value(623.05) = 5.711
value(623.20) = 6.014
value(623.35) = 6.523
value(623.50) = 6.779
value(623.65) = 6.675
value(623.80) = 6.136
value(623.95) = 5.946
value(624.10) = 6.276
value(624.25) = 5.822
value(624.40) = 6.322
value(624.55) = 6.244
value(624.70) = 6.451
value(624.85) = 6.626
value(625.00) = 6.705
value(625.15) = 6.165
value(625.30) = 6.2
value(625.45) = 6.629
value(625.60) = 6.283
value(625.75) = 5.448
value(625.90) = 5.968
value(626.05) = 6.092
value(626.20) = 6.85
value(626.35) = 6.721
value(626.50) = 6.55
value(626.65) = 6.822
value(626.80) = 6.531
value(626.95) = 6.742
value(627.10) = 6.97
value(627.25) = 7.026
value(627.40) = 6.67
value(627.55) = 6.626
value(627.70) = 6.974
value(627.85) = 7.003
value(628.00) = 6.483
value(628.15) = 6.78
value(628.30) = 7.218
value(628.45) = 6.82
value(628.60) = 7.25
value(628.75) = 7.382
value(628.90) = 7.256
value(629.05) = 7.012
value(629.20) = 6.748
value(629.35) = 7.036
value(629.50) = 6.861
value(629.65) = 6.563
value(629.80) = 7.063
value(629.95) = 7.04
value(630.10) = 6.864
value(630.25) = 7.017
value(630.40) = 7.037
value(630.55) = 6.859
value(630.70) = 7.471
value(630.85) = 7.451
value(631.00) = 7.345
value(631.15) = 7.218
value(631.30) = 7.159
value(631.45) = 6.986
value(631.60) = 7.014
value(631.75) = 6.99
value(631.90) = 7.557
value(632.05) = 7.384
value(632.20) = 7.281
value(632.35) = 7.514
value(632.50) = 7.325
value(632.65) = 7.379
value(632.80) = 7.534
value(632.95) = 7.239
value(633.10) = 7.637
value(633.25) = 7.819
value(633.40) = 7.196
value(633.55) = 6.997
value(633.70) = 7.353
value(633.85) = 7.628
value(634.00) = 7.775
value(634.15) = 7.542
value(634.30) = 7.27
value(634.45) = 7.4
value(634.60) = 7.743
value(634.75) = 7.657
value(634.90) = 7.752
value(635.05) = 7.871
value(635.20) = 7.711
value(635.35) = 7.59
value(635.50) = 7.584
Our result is 0.18 mag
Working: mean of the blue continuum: 7.29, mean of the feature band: 5.92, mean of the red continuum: 6.32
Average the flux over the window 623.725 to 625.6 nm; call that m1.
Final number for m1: 6.29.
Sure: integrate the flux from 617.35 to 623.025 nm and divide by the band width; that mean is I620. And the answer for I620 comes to 6.63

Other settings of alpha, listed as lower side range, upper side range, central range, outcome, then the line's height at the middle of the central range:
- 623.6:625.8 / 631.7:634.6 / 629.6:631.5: 0.00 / 7.07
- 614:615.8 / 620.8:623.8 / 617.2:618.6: 0.00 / 7.01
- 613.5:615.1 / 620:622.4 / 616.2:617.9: 0.11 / 7.09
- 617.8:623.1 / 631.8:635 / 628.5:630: 0.03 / 7.19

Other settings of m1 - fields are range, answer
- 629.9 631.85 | 7.12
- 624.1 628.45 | 6.53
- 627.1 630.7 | 6.95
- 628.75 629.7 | 6.96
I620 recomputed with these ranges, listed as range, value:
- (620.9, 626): 6.24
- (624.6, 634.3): 6.97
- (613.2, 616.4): 7.03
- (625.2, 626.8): 6.36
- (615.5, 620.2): 6.53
